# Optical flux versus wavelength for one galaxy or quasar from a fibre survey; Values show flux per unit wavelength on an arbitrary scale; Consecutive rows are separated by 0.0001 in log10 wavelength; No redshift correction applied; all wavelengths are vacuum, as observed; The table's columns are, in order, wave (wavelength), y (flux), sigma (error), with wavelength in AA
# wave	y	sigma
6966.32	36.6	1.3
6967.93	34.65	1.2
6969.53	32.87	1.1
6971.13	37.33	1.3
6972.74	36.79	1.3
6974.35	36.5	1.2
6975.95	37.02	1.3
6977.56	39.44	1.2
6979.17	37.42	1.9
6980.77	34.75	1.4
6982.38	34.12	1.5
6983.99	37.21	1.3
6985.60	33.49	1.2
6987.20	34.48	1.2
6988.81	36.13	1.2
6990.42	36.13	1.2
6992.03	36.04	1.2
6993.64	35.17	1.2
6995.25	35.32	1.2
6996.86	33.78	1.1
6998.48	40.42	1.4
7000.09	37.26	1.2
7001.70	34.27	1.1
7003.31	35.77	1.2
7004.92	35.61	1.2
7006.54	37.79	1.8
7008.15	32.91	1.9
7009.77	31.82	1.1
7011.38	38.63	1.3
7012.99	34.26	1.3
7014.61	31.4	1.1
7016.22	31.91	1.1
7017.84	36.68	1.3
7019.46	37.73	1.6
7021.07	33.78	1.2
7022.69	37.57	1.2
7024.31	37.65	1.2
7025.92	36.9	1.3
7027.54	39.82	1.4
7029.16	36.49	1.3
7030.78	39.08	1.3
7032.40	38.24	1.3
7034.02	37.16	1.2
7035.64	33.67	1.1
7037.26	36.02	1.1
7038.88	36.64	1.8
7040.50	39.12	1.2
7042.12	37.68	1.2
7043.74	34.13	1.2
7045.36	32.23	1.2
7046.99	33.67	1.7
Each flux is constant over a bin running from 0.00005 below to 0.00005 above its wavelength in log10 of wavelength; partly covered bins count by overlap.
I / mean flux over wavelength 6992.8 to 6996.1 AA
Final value 35.3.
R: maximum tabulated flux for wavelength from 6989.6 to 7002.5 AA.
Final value 40.42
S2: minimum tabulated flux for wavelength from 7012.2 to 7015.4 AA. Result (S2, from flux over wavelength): 31.4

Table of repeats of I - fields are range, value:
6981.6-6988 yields 34.9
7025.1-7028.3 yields 38.4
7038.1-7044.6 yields 36.9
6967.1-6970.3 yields 33.8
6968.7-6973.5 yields 35.7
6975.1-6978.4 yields 38.2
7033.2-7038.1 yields 35.6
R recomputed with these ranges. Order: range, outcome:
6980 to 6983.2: 34.75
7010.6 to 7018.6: 38.63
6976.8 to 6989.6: 39.44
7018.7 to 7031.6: 39.82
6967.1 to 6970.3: 34.65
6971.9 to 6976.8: 37.02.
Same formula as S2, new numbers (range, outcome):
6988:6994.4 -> 35.17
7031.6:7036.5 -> 33.67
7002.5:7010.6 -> 31.82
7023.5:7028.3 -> 36.9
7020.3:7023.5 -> 33.78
